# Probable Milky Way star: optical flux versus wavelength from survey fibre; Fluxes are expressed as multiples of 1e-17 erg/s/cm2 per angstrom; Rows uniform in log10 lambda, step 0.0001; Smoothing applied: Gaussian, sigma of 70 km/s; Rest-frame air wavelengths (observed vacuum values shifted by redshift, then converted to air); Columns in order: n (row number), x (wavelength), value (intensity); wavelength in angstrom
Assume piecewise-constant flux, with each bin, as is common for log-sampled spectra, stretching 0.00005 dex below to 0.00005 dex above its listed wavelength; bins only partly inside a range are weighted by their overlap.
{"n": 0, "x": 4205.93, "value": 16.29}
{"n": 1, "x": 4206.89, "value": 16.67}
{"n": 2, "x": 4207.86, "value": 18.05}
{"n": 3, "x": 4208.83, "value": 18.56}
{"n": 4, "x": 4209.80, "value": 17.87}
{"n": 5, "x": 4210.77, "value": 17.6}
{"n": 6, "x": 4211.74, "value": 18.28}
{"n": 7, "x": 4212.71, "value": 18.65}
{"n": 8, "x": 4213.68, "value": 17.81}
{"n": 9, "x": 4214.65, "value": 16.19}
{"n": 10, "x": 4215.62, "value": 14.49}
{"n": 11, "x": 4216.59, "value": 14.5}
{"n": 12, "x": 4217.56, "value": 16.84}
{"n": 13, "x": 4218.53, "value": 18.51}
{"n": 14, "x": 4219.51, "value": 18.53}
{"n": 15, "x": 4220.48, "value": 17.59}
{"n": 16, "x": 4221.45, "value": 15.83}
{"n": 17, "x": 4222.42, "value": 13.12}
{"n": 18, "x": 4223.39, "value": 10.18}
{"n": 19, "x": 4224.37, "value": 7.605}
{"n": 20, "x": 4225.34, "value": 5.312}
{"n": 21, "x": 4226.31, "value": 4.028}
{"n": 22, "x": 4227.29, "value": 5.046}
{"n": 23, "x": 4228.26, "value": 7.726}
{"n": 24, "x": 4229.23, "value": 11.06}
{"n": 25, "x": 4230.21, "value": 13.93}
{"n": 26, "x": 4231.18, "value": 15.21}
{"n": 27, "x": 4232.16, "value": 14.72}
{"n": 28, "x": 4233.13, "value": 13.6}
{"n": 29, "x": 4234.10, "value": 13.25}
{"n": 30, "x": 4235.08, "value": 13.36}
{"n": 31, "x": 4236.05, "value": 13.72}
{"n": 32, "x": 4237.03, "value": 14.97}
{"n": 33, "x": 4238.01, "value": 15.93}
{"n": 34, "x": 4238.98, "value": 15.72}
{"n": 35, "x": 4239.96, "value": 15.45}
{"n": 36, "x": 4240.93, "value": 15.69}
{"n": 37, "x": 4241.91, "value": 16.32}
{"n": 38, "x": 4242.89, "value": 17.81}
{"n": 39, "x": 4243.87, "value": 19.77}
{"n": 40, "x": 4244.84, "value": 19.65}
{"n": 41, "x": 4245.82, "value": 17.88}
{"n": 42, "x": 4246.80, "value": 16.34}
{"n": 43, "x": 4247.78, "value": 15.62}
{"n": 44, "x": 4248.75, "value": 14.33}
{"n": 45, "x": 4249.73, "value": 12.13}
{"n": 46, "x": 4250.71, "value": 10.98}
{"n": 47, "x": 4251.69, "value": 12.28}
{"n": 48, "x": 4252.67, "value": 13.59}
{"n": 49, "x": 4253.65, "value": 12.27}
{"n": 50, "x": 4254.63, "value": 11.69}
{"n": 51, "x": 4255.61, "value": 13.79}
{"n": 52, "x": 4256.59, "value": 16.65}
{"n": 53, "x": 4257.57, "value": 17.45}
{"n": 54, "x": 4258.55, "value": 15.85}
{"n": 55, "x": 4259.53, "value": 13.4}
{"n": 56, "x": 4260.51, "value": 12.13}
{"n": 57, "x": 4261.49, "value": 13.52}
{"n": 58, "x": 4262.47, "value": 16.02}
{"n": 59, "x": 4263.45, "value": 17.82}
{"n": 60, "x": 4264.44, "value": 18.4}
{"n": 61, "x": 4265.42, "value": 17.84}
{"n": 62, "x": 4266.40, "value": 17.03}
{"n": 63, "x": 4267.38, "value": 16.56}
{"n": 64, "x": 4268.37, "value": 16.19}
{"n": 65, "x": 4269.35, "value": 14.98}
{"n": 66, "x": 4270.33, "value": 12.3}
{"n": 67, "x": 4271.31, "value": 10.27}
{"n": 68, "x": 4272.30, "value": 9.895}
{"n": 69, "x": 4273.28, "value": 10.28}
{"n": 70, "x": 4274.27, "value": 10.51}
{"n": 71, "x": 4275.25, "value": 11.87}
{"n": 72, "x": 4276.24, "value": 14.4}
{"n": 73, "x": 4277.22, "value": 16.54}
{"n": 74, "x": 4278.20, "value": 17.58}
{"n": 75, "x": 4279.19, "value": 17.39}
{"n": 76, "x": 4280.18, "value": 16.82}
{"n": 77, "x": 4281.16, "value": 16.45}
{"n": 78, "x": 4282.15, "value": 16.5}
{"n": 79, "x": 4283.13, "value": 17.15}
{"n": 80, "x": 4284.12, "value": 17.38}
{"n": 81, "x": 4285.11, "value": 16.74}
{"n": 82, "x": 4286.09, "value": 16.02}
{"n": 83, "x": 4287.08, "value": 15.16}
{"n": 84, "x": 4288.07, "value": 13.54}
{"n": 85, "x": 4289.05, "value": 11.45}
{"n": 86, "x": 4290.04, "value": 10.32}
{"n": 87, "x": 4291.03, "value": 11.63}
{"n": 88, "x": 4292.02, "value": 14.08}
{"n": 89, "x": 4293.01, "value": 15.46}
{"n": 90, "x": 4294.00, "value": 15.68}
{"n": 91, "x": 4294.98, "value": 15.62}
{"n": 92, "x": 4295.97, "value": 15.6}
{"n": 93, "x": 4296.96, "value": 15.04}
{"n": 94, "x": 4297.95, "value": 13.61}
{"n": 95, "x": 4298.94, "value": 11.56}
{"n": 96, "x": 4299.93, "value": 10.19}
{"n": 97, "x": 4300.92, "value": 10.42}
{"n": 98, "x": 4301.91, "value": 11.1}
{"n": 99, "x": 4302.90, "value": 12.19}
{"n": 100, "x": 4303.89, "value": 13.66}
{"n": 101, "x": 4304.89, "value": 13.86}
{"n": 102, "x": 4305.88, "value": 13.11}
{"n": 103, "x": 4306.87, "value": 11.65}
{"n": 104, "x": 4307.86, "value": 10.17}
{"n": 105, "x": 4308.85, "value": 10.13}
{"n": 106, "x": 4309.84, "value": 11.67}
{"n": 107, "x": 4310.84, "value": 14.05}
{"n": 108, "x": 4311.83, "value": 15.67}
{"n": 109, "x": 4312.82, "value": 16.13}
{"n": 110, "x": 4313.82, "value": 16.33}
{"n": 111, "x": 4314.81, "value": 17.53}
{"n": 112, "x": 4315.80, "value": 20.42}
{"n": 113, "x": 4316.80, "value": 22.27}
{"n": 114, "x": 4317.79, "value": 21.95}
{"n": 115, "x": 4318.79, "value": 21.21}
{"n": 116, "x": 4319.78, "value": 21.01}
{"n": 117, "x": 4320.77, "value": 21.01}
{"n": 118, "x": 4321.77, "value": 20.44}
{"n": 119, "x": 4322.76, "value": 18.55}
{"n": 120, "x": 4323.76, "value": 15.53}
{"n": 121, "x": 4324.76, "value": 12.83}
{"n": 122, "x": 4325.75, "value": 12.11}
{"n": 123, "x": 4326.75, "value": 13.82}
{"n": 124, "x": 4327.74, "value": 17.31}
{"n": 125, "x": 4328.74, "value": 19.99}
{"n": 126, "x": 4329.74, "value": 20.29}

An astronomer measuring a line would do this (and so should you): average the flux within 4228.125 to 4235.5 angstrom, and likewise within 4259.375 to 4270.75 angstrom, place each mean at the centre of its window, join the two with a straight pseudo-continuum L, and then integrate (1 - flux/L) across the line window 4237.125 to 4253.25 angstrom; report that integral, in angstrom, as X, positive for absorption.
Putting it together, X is -1.7 angstrom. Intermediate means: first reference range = 13.1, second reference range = 15.6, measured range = 15.6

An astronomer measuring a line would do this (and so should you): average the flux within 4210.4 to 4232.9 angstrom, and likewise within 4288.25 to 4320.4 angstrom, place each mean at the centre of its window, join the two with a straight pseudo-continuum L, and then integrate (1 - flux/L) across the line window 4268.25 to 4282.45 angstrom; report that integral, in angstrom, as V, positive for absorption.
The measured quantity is 0.2 angstrom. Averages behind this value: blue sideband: 13.6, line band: 14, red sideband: 14.5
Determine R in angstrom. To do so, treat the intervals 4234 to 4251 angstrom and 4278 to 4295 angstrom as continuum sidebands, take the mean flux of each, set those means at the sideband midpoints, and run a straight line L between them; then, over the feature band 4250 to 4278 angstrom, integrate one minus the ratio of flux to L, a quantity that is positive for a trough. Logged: 2.4 angstrom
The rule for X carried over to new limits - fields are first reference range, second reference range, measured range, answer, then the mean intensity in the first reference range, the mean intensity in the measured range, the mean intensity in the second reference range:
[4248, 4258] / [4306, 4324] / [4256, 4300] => 0.4 angstrom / 13.6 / 14.7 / 16.9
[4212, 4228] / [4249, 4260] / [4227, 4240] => 0.3 angstrom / 13.4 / 13.2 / 13.7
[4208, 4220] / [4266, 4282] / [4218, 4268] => 4.8 angstrom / 17.3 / 14.3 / 14.3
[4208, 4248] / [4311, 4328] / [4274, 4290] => 1.3 angstrom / 14.8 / 15.3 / 17.8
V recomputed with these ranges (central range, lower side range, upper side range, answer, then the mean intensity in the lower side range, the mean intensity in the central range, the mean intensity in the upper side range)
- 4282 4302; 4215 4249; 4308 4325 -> 2.9 angstrom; 14.1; 14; 17.4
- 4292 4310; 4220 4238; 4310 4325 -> 4.4 angstrom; 11.8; 12.9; 18.3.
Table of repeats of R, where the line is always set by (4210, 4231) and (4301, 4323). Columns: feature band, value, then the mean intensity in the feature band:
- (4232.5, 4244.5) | -1.3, 15.5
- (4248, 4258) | 0.6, 13.6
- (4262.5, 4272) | -0.5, 15.6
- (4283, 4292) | 0.6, 14.2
